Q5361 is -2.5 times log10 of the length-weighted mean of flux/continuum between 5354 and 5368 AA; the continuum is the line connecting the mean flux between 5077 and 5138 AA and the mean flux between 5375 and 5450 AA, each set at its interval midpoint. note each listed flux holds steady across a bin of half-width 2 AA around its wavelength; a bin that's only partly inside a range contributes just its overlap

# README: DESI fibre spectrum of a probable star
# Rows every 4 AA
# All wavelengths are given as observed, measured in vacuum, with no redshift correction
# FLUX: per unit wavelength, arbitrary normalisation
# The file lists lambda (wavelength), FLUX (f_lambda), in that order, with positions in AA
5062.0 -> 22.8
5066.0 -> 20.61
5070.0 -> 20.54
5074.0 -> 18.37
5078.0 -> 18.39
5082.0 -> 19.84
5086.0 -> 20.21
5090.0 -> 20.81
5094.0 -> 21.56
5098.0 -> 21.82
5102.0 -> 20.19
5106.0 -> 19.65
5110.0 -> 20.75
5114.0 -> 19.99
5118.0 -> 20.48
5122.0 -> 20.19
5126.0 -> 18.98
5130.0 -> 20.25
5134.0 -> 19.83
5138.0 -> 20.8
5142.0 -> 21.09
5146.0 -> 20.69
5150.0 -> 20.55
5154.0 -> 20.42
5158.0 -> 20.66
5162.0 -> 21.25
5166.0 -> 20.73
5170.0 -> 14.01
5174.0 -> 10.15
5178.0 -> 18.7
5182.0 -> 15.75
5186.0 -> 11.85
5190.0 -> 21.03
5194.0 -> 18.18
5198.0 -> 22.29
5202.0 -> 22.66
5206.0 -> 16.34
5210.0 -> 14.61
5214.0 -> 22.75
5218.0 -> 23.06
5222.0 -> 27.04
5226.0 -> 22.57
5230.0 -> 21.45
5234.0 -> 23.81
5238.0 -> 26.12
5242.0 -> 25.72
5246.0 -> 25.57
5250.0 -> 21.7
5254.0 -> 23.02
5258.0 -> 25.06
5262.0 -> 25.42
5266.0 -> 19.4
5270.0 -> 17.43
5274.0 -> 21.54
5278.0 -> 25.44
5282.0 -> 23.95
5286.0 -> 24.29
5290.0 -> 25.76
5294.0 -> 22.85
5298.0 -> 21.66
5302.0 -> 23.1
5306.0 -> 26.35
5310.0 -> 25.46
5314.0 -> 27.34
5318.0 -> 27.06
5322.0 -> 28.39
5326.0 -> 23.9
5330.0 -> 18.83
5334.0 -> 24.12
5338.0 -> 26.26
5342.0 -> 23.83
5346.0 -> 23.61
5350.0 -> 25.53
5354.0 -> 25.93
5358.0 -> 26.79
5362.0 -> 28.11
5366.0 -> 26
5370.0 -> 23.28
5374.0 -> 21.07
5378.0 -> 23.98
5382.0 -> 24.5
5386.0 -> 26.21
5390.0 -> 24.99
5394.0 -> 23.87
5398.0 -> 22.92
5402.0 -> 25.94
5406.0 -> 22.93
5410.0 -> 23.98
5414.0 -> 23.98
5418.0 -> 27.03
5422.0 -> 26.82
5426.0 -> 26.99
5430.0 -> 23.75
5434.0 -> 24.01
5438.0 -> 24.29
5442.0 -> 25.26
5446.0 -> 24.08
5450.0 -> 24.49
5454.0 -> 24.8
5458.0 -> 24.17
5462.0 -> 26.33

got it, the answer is -0.12 mag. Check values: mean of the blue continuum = 20.2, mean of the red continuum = 24.7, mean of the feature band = 26.8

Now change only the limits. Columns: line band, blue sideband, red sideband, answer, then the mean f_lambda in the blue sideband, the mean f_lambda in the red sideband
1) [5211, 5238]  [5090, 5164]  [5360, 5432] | -0.06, 20.5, 24.8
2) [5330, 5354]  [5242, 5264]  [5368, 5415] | -0.01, 24.3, 24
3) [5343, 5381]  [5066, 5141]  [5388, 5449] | -0.04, 20.2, 24.7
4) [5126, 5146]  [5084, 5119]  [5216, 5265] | 0.06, 20.6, 24.1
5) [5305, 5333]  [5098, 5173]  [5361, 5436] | -0.09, 19.9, 24.7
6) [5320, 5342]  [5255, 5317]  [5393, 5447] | -0.01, 23.7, 24.7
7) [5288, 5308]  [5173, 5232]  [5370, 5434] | -0.10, 19.4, 24.5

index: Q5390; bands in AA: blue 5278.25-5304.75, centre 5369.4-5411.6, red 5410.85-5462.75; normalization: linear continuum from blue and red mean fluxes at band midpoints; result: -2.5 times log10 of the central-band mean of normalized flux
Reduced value 0.03 mag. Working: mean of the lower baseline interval 23.8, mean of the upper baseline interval 25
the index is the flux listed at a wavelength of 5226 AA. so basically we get 22.57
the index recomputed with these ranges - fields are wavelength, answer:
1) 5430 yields 23.75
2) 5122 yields 20.19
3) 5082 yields 19.84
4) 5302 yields 23.1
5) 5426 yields 26.99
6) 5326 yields 23.9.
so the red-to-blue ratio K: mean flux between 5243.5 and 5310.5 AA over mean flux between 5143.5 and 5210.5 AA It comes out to 1.3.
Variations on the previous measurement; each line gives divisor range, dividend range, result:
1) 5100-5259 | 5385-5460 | 1.21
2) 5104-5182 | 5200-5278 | 1.16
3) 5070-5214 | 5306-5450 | 1.29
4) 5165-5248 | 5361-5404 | 1.21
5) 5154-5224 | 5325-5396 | 1.29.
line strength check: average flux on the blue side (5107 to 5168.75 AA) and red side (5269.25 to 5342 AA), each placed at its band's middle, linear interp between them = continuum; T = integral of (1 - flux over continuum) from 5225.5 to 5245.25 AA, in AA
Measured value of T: -1.3 AA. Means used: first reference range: 20.4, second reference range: 24.2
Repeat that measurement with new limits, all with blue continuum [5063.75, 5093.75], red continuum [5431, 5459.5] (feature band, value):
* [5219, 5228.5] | -1.2 AA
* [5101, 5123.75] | 0.2 AA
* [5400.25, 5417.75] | -0.4 AA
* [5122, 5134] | 0.5 AA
